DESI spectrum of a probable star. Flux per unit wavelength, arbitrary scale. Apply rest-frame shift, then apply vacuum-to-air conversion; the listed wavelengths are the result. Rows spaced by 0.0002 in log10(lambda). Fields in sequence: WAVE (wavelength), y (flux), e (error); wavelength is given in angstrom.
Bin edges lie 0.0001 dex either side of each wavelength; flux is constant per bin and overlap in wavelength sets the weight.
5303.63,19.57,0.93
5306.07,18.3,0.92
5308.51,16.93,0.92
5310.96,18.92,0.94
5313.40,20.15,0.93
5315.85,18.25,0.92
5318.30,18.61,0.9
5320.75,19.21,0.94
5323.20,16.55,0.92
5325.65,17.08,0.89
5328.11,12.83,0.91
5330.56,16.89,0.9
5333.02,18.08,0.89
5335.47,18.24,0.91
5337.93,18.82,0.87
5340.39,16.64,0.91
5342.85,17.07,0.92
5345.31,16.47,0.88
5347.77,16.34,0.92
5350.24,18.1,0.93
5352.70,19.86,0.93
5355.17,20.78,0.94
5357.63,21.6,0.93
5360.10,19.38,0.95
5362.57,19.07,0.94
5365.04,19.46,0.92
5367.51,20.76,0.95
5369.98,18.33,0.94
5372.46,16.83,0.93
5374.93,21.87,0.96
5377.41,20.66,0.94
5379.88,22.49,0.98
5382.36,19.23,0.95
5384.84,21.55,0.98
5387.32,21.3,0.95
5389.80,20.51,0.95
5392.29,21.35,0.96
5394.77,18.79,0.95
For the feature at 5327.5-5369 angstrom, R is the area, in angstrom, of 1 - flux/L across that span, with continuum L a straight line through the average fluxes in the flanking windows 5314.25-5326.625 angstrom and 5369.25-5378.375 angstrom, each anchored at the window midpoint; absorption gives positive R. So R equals 1.0 angstrom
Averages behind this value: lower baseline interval 18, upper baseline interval 19.4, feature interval 18.3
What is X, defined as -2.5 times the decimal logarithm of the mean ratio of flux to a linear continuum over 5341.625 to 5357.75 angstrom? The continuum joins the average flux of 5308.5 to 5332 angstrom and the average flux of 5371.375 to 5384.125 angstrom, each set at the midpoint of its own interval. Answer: 0.03 mag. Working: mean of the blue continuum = 17.6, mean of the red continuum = 20.3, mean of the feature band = 18.4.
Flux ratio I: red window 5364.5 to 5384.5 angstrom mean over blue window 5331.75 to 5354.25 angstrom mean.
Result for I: 1.1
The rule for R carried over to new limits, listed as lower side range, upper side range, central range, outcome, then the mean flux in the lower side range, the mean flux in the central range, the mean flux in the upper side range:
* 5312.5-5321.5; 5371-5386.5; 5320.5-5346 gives 3.1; 19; 17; 20.4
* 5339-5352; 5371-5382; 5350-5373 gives -1.0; 17.1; 19.6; 20.3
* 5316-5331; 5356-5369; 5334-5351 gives 1.0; 17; 17.4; 20.1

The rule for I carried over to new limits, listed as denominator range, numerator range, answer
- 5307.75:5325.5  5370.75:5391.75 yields 1.12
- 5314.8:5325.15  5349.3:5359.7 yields 1.11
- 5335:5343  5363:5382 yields 1.13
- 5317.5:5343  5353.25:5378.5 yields 1.15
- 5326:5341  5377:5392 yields 1.24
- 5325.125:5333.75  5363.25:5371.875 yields 1.20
